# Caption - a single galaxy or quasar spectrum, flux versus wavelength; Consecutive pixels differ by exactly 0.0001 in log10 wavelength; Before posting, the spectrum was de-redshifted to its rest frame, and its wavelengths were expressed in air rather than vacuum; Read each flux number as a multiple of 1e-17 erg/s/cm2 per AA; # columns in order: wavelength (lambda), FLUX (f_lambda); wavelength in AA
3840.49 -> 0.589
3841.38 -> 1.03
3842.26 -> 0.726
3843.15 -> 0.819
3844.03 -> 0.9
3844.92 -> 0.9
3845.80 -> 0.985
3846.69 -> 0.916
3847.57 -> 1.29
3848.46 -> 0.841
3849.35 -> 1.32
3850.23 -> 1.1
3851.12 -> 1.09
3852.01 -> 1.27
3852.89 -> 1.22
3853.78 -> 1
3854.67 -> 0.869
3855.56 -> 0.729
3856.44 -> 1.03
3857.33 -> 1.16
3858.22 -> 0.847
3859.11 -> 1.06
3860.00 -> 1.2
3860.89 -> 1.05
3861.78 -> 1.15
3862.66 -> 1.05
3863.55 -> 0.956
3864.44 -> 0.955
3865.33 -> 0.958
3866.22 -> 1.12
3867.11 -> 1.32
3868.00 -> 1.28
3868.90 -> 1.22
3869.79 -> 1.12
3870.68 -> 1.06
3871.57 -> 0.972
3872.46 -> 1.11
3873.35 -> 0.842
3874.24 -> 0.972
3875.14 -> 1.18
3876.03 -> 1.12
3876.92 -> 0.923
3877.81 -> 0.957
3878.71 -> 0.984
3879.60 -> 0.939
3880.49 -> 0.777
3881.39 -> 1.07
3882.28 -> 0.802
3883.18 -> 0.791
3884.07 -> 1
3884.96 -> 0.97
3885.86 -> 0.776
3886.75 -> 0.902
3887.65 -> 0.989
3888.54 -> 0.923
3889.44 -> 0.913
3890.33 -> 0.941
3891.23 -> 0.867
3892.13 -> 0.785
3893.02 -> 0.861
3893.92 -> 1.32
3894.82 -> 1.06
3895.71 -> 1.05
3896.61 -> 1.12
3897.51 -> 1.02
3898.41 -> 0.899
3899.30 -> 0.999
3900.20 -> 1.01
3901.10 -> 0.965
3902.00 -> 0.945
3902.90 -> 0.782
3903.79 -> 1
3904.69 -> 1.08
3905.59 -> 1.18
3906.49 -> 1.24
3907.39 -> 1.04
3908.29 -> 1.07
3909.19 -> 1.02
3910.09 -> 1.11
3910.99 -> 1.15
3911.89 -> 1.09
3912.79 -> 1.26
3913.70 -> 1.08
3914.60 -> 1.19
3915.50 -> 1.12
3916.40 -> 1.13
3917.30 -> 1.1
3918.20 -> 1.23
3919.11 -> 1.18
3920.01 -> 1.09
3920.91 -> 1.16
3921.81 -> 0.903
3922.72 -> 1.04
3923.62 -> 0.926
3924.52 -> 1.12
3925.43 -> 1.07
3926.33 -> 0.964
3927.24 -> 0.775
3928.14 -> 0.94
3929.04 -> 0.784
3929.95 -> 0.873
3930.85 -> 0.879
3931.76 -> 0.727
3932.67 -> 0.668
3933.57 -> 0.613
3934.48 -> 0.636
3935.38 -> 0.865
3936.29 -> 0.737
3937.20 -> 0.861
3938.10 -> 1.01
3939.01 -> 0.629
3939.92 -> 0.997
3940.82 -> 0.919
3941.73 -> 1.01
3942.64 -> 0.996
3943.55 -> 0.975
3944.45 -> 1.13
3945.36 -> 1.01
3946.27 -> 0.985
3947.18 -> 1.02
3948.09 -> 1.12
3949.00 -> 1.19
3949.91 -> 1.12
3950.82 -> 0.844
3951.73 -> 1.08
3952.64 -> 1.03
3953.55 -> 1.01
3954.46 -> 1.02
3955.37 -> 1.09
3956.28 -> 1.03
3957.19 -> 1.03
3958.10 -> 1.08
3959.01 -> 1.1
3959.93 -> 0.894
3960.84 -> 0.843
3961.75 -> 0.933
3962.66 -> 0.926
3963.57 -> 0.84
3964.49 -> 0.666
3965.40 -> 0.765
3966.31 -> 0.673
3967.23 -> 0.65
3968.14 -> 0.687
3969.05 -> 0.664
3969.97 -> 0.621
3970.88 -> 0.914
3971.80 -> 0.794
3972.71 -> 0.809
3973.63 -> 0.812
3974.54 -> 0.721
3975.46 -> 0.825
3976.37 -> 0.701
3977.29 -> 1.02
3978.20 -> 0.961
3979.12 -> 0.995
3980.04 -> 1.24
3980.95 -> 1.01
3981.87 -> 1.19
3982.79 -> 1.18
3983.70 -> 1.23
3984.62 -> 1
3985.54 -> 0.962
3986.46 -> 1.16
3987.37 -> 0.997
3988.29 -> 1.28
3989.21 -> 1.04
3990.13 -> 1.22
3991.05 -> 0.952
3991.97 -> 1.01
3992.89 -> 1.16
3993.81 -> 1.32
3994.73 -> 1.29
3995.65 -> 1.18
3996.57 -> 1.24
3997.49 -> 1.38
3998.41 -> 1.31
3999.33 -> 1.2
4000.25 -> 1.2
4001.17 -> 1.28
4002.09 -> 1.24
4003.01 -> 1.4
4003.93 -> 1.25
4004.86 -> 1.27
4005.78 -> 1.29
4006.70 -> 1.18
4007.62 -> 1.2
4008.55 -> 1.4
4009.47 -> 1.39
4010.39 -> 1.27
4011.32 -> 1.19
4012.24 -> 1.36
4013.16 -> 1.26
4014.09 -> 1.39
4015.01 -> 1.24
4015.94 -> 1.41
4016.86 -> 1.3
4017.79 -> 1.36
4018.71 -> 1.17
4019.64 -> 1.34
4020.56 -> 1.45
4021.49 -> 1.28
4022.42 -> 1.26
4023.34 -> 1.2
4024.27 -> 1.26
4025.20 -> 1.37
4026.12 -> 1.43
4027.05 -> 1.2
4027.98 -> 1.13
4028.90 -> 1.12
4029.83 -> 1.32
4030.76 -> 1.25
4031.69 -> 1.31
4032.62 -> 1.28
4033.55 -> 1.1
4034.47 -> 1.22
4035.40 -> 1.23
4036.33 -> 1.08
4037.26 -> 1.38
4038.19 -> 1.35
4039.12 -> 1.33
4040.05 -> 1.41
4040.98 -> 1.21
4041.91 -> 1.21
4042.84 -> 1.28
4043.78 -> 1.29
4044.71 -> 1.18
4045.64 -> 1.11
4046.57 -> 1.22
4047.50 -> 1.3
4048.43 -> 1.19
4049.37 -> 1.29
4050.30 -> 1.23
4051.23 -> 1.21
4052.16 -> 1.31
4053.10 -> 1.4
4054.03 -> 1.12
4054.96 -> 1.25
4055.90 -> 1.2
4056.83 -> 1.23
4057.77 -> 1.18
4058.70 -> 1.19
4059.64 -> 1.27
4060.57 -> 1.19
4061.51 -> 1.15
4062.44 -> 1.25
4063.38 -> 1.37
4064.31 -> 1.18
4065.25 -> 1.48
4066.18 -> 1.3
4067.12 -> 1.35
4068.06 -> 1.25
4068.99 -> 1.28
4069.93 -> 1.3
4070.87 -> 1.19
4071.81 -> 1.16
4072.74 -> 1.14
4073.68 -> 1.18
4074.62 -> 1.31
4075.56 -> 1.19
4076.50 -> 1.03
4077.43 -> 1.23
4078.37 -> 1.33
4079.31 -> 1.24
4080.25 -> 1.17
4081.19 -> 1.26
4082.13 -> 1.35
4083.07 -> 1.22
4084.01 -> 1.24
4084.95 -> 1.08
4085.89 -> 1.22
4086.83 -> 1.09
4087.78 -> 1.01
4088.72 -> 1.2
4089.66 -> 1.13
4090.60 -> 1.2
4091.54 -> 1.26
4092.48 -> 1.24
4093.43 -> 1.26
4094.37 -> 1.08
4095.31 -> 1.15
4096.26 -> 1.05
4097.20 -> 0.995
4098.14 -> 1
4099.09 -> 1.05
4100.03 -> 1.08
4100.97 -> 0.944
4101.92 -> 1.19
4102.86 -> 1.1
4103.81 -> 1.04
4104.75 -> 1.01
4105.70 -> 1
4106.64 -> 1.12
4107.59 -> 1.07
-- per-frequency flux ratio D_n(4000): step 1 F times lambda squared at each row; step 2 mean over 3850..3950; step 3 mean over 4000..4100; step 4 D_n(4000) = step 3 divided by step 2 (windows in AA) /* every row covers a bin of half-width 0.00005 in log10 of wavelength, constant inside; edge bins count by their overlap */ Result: 1.33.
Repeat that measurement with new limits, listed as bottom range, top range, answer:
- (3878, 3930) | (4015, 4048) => 1.34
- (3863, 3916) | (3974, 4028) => 1.25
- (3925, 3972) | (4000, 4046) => 1.47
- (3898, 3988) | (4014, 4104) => 1.34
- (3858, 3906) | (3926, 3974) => 0.92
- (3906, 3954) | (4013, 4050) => 1.34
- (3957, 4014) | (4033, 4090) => 1.20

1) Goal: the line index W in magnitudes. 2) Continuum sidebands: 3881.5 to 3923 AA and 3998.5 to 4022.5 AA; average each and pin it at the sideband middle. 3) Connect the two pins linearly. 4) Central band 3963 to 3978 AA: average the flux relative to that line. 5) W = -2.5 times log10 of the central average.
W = 0.48 mag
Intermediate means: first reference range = 1.03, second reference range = 1.29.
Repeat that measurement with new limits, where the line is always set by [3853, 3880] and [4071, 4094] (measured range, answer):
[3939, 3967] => 0.140 mag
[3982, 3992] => 0.027 mag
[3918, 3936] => 0.183 mag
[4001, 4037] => -0.111 mag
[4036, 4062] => -0.063 mag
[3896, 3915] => 0.010 mag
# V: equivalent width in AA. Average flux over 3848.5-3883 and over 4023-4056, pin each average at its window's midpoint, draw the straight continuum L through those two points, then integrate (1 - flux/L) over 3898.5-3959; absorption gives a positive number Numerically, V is 6.4 AA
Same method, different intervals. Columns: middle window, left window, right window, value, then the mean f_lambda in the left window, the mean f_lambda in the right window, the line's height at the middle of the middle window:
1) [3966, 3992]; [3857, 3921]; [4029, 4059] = 4.8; 1.03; 1.24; 1.16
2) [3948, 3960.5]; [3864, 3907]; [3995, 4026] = 1.3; 1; 1.29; 1.16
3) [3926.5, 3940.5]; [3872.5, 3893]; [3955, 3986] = 1.7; 0.931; 0.907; 0.917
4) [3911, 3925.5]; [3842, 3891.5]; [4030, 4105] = -0.7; 1.01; 1.21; 1.06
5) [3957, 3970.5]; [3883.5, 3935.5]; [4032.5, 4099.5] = 3.1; 0.99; 1.22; 1.07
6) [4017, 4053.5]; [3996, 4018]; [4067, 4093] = -0.1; 1.29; 1.21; 1.26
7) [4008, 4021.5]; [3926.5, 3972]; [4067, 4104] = -3.9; 0.894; 1.17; 1.03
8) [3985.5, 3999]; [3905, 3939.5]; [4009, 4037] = 0.1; 0.986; 1.27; 1.19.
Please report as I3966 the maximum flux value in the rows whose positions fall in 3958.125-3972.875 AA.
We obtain 1.1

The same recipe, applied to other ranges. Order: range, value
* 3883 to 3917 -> 1.32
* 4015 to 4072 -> 1.48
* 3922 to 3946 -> 1.13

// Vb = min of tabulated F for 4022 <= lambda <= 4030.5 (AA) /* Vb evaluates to 1.12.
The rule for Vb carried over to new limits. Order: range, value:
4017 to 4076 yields 1.08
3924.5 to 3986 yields 0.613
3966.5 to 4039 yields 0.621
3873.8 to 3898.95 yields 0.776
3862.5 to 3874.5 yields 0.842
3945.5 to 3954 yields 0.844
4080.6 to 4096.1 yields 1.01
